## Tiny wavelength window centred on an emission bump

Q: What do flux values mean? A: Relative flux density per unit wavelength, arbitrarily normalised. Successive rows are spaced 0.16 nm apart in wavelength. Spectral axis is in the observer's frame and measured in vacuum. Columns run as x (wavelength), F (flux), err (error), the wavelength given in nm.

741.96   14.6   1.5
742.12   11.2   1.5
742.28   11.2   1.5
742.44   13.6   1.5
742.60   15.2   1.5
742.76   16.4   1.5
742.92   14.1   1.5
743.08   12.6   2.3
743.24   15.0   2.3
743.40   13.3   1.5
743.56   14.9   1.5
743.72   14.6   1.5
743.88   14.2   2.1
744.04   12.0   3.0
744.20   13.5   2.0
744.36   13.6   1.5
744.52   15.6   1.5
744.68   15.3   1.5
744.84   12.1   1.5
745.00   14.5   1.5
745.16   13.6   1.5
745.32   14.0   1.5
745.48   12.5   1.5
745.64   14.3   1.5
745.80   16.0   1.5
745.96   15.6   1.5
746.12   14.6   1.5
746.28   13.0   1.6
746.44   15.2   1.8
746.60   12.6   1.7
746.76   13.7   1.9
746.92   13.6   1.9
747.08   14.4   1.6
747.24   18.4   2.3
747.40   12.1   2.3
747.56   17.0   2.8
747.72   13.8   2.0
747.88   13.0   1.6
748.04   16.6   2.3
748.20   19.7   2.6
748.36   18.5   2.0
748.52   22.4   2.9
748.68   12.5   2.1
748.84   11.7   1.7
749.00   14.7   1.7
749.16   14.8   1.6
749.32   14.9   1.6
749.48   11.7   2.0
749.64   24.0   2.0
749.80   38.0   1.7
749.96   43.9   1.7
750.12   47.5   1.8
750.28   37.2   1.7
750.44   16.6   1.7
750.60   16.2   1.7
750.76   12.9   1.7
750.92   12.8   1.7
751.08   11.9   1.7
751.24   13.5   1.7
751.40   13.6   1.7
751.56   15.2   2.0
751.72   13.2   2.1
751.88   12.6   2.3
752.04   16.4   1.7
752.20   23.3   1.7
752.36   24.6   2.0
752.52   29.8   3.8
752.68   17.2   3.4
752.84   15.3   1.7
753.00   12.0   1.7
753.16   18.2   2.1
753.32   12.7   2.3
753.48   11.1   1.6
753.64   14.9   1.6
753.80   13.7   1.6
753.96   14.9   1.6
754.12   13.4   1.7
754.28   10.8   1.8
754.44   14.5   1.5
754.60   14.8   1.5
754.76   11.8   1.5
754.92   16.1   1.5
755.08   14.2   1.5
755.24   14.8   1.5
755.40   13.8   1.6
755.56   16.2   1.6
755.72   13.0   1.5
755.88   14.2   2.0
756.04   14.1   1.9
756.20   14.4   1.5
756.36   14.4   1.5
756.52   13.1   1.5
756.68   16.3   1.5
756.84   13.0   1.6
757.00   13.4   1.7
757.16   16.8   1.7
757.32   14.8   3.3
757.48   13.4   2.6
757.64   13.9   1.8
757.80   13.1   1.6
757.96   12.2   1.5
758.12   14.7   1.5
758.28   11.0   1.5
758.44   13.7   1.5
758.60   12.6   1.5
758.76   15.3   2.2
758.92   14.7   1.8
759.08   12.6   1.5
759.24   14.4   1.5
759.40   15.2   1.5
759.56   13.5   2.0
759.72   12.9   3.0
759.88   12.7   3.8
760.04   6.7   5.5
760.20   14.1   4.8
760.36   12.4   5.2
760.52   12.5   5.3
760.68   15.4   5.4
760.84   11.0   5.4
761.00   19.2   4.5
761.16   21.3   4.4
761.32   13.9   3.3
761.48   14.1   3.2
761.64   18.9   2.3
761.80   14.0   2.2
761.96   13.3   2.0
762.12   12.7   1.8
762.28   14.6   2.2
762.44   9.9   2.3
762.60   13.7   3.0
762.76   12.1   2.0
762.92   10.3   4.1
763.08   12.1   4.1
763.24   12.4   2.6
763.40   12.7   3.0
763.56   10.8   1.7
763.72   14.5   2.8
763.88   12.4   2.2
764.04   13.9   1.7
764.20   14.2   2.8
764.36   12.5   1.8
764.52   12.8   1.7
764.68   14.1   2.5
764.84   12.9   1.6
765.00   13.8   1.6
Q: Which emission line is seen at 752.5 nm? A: [N II]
